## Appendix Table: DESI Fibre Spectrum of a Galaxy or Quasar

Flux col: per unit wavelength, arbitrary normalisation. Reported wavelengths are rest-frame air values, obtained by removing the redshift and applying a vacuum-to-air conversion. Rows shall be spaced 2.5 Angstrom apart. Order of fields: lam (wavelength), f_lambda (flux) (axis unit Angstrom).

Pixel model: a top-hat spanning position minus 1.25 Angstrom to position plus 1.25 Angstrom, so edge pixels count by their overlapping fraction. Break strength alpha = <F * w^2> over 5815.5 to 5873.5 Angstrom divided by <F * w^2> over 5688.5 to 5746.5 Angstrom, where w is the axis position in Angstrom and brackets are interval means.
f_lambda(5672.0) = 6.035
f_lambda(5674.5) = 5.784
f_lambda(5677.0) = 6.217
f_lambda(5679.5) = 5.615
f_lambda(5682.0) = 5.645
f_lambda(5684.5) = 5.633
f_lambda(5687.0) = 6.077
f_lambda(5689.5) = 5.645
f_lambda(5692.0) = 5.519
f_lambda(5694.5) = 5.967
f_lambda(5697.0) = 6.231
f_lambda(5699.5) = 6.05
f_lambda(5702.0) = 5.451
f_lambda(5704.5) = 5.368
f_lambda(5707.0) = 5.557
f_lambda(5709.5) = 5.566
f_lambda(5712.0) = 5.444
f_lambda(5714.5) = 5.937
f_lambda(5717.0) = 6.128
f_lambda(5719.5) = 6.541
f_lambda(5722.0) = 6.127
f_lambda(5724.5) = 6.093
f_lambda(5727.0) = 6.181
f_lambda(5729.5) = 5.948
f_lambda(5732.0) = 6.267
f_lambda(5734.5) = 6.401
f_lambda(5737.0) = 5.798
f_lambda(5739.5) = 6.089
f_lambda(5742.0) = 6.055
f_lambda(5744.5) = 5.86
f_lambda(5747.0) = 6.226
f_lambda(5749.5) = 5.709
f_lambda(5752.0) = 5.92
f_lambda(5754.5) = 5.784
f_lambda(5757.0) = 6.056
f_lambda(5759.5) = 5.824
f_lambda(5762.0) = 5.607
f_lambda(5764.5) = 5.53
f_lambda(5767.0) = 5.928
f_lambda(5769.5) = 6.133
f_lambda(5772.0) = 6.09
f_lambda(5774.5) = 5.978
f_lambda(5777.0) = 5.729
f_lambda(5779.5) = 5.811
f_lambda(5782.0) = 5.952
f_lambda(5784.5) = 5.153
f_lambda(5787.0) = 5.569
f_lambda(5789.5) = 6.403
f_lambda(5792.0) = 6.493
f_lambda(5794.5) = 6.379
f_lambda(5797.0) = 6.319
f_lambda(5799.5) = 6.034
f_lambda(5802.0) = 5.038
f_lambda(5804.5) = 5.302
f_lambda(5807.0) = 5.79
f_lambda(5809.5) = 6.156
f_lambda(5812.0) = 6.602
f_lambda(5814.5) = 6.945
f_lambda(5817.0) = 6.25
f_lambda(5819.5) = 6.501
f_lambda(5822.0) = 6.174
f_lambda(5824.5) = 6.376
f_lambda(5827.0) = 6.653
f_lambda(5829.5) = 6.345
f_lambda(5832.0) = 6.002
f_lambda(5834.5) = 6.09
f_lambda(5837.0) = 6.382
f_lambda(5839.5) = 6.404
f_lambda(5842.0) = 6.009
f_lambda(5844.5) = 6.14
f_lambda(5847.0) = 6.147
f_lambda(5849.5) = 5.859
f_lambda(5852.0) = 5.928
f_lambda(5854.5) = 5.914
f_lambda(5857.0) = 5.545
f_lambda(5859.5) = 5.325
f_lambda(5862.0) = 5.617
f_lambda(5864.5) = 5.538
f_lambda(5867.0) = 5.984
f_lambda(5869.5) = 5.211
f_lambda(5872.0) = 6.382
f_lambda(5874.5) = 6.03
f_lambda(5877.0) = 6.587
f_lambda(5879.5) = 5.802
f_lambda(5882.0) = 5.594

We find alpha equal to 1.1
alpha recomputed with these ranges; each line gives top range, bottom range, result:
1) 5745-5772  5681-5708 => 1.05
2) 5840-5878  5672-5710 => 1.08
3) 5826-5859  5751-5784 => 1.07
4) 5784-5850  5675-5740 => 1.08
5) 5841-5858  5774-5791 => 1.05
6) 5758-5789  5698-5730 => 1.01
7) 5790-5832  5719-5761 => 1.05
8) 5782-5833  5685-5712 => 1.11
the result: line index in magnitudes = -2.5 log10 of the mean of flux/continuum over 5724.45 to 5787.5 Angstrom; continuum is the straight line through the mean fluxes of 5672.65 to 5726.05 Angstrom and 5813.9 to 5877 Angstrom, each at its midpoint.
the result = 0.00 mag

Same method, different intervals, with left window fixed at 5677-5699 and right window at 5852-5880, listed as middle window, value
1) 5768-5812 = -0.019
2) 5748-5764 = 0.002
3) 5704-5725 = -0.009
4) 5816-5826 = -0.092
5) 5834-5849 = -0.066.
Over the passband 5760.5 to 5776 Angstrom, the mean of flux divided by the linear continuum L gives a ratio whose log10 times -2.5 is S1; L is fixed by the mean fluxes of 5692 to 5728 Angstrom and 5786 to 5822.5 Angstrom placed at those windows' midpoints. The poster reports 0.03 mag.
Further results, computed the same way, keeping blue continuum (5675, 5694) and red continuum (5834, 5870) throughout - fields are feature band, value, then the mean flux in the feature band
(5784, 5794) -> -0.028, 6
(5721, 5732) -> -0.056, 6.11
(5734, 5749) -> -0.042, 6.04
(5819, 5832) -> -0.089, 6.37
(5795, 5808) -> 0.022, 5.73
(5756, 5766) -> 0.013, 5.75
